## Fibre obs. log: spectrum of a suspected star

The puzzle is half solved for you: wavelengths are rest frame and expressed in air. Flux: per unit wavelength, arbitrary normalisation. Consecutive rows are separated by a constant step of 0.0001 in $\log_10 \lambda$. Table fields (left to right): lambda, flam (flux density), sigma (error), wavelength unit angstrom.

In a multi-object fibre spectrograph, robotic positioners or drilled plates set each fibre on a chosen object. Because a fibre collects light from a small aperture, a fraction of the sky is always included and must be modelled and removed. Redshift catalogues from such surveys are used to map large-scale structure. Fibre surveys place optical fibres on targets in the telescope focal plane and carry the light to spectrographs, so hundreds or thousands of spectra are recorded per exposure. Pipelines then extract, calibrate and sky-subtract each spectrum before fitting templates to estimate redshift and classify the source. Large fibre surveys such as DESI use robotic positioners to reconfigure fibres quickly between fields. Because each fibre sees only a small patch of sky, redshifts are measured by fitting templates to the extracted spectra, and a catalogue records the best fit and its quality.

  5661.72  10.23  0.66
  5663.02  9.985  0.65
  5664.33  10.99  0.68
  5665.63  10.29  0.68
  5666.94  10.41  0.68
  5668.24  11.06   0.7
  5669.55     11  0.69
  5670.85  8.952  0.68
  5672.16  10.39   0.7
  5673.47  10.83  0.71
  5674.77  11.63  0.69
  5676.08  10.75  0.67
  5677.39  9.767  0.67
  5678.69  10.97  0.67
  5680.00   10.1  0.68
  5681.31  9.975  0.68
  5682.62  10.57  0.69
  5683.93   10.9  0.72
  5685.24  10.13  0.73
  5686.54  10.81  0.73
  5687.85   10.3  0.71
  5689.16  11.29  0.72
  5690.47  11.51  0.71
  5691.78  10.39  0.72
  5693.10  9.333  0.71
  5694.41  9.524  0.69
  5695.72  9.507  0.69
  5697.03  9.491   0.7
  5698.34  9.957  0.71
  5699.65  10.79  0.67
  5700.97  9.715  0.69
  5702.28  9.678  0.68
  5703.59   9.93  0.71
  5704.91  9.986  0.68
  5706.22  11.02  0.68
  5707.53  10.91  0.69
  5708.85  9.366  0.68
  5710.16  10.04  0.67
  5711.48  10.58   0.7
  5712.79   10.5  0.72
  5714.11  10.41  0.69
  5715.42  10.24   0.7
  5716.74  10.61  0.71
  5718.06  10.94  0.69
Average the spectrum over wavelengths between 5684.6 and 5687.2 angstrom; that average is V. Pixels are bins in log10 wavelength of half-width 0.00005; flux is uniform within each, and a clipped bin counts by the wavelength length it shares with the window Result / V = 10.5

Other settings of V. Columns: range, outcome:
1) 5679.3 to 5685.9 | 10.3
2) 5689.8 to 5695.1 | 10.2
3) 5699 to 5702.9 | 10.1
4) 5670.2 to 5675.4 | 10.4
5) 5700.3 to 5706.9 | 10.1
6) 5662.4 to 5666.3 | 10.4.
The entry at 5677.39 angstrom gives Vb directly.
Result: 9.767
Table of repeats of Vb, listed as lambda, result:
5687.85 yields 10.3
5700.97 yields 9.715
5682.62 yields 10.57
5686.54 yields 10.81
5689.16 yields 11.29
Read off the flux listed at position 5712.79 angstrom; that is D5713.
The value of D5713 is 10.5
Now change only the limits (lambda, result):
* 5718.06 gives 10.94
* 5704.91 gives 9.986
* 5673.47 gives 10.83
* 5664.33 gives 10.99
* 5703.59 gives 9.93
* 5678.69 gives 10.97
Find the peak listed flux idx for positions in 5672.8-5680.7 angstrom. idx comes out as 11.63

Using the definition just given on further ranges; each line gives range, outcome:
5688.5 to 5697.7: 11.51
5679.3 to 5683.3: 10.57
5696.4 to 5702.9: 10.79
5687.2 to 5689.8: 11.29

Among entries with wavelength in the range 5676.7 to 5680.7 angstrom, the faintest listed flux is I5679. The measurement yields 9.767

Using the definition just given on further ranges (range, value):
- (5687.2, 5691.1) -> 10.3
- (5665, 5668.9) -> 10.29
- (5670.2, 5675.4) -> 8.952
